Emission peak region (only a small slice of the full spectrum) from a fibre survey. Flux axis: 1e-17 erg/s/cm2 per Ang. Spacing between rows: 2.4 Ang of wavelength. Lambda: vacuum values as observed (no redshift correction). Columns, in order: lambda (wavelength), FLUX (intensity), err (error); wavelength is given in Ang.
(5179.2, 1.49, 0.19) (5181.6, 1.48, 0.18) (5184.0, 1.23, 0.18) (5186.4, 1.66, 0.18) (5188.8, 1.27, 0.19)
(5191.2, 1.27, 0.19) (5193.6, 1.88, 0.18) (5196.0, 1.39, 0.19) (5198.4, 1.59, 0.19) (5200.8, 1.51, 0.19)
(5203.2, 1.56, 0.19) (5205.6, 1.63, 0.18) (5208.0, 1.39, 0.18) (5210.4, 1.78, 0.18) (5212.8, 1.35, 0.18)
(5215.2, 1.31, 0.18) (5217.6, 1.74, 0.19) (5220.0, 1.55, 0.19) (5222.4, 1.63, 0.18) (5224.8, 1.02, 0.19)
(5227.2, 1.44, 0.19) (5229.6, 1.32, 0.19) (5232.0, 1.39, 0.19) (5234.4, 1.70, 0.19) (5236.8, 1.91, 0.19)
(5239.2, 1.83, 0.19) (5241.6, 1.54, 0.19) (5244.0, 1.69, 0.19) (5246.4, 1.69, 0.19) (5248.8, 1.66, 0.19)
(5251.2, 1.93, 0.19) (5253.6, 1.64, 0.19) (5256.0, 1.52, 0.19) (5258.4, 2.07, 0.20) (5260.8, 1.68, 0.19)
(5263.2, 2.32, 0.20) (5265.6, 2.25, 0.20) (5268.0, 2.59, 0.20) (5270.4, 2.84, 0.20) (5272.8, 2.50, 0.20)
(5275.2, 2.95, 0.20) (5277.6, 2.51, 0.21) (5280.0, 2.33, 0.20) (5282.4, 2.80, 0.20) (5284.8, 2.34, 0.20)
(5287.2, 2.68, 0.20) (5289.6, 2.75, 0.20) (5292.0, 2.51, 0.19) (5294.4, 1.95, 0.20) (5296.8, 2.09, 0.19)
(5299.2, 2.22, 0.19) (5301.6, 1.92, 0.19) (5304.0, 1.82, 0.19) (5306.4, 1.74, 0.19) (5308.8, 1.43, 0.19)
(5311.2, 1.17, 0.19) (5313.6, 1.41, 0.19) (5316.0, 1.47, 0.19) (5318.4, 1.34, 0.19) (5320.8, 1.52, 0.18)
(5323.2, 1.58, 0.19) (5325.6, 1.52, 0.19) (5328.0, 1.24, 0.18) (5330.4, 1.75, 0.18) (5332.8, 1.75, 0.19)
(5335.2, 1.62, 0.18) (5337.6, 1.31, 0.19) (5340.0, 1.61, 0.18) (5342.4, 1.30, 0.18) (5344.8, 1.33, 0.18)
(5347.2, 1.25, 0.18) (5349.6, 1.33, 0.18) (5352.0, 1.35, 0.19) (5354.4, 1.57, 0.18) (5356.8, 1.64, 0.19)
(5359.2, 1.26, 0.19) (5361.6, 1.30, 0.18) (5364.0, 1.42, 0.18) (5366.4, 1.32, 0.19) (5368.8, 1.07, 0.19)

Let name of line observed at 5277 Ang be Mg II 2798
